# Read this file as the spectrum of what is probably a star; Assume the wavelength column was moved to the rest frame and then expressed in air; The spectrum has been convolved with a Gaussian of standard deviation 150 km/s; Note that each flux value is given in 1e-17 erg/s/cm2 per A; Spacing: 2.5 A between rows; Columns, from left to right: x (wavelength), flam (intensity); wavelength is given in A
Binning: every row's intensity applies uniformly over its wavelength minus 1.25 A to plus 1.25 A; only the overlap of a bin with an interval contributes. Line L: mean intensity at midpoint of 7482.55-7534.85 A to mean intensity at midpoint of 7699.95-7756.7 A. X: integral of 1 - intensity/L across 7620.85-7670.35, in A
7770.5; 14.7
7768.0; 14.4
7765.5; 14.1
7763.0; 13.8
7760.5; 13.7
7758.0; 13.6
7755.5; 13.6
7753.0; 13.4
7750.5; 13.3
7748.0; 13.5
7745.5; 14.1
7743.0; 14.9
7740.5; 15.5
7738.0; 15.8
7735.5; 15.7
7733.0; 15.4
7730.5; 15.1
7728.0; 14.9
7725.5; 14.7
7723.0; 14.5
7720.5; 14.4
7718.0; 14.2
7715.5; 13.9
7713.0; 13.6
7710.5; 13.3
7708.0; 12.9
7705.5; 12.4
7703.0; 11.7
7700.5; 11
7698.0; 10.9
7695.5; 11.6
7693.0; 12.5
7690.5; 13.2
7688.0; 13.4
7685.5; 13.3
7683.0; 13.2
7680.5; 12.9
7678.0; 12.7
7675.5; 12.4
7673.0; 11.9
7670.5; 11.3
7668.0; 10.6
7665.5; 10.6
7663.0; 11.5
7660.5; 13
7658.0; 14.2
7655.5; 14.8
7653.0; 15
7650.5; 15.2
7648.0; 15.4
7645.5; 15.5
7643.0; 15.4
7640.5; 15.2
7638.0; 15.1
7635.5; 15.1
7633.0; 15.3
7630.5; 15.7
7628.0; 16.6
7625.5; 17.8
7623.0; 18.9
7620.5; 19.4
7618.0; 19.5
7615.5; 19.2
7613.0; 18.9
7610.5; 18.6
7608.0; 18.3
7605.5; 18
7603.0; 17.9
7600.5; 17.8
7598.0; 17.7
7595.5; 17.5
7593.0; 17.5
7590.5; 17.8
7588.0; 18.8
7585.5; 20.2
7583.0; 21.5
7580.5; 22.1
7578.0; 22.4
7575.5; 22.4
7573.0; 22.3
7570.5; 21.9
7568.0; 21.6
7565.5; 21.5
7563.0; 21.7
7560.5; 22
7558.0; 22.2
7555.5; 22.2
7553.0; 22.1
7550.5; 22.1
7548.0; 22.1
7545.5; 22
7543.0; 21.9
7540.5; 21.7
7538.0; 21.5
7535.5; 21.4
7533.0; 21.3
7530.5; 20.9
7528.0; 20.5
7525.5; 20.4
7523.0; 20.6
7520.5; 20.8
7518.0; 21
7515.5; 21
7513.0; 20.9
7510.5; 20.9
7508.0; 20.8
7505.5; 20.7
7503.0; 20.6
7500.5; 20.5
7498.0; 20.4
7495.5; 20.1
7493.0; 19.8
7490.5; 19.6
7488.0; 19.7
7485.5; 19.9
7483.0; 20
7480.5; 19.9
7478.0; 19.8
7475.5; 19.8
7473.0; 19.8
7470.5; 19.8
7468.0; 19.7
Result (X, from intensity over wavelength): 5.2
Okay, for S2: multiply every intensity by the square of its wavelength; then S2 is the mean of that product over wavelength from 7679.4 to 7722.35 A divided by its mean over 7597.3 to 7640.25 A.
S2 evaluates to 0.7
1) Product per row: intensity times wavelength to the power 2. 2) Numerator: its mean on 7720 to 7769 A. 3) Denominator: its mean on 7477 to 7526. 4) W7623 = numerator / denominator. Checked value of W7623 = 0.75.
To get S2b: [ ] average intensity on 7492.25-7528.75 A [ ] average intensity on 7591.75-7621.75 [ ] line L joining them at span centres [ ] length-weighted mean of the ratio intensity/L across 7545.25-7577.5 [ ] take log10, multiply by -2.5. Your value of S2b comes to -0.136 mag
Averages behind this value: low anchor 20.6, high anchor 18.4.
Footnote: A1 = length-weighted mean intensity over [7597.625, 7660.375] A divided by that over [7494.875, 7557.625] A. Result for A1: 0.79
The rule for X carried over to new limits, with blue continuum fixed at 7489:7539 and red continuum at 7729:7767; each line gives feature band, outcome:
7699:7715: 3.04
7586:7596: 0.27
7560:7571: -1.38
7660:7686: 6.84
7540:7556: -1.83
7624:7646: 2.06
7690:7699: 2.18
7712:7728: 0.89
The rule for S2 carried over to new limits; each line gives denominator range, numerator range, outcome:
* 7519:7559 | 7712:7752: 0.71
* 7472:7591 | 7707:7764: 0.72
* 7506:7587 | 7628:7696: 0.65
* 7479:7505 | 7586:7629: 0.94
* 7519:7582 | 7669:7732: 0.63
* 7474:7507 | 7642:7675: 0.70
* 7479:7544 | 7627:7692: 0.69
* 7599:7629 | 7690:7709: 0.66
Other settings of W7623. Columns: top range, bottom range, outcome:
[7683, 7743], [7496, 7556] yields 0.68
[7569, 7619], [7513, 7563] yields 0.92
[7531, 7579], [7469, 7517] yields 1.10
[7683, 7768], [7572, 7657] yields 0.79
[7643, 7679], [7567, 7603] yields 0.67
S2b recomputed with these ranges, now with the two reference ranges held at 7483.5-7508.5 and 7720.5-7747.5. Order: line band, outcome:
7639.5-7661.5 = 0.13 mag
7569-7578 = -0.20 mag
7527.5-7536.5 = -0.09 mag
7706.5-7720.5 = 0.13 mag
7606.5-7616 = -0.06 mag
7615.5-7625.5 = -0.10 mag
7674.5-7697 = 0.25 mag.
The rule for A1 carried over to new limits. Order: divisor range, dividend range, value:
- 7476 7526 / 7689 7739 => 0.67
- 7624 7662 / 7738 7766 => 0.92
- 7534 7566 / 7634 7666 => 0.66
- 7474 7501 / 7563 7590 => 1.07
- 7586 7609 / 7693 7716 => 0.68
